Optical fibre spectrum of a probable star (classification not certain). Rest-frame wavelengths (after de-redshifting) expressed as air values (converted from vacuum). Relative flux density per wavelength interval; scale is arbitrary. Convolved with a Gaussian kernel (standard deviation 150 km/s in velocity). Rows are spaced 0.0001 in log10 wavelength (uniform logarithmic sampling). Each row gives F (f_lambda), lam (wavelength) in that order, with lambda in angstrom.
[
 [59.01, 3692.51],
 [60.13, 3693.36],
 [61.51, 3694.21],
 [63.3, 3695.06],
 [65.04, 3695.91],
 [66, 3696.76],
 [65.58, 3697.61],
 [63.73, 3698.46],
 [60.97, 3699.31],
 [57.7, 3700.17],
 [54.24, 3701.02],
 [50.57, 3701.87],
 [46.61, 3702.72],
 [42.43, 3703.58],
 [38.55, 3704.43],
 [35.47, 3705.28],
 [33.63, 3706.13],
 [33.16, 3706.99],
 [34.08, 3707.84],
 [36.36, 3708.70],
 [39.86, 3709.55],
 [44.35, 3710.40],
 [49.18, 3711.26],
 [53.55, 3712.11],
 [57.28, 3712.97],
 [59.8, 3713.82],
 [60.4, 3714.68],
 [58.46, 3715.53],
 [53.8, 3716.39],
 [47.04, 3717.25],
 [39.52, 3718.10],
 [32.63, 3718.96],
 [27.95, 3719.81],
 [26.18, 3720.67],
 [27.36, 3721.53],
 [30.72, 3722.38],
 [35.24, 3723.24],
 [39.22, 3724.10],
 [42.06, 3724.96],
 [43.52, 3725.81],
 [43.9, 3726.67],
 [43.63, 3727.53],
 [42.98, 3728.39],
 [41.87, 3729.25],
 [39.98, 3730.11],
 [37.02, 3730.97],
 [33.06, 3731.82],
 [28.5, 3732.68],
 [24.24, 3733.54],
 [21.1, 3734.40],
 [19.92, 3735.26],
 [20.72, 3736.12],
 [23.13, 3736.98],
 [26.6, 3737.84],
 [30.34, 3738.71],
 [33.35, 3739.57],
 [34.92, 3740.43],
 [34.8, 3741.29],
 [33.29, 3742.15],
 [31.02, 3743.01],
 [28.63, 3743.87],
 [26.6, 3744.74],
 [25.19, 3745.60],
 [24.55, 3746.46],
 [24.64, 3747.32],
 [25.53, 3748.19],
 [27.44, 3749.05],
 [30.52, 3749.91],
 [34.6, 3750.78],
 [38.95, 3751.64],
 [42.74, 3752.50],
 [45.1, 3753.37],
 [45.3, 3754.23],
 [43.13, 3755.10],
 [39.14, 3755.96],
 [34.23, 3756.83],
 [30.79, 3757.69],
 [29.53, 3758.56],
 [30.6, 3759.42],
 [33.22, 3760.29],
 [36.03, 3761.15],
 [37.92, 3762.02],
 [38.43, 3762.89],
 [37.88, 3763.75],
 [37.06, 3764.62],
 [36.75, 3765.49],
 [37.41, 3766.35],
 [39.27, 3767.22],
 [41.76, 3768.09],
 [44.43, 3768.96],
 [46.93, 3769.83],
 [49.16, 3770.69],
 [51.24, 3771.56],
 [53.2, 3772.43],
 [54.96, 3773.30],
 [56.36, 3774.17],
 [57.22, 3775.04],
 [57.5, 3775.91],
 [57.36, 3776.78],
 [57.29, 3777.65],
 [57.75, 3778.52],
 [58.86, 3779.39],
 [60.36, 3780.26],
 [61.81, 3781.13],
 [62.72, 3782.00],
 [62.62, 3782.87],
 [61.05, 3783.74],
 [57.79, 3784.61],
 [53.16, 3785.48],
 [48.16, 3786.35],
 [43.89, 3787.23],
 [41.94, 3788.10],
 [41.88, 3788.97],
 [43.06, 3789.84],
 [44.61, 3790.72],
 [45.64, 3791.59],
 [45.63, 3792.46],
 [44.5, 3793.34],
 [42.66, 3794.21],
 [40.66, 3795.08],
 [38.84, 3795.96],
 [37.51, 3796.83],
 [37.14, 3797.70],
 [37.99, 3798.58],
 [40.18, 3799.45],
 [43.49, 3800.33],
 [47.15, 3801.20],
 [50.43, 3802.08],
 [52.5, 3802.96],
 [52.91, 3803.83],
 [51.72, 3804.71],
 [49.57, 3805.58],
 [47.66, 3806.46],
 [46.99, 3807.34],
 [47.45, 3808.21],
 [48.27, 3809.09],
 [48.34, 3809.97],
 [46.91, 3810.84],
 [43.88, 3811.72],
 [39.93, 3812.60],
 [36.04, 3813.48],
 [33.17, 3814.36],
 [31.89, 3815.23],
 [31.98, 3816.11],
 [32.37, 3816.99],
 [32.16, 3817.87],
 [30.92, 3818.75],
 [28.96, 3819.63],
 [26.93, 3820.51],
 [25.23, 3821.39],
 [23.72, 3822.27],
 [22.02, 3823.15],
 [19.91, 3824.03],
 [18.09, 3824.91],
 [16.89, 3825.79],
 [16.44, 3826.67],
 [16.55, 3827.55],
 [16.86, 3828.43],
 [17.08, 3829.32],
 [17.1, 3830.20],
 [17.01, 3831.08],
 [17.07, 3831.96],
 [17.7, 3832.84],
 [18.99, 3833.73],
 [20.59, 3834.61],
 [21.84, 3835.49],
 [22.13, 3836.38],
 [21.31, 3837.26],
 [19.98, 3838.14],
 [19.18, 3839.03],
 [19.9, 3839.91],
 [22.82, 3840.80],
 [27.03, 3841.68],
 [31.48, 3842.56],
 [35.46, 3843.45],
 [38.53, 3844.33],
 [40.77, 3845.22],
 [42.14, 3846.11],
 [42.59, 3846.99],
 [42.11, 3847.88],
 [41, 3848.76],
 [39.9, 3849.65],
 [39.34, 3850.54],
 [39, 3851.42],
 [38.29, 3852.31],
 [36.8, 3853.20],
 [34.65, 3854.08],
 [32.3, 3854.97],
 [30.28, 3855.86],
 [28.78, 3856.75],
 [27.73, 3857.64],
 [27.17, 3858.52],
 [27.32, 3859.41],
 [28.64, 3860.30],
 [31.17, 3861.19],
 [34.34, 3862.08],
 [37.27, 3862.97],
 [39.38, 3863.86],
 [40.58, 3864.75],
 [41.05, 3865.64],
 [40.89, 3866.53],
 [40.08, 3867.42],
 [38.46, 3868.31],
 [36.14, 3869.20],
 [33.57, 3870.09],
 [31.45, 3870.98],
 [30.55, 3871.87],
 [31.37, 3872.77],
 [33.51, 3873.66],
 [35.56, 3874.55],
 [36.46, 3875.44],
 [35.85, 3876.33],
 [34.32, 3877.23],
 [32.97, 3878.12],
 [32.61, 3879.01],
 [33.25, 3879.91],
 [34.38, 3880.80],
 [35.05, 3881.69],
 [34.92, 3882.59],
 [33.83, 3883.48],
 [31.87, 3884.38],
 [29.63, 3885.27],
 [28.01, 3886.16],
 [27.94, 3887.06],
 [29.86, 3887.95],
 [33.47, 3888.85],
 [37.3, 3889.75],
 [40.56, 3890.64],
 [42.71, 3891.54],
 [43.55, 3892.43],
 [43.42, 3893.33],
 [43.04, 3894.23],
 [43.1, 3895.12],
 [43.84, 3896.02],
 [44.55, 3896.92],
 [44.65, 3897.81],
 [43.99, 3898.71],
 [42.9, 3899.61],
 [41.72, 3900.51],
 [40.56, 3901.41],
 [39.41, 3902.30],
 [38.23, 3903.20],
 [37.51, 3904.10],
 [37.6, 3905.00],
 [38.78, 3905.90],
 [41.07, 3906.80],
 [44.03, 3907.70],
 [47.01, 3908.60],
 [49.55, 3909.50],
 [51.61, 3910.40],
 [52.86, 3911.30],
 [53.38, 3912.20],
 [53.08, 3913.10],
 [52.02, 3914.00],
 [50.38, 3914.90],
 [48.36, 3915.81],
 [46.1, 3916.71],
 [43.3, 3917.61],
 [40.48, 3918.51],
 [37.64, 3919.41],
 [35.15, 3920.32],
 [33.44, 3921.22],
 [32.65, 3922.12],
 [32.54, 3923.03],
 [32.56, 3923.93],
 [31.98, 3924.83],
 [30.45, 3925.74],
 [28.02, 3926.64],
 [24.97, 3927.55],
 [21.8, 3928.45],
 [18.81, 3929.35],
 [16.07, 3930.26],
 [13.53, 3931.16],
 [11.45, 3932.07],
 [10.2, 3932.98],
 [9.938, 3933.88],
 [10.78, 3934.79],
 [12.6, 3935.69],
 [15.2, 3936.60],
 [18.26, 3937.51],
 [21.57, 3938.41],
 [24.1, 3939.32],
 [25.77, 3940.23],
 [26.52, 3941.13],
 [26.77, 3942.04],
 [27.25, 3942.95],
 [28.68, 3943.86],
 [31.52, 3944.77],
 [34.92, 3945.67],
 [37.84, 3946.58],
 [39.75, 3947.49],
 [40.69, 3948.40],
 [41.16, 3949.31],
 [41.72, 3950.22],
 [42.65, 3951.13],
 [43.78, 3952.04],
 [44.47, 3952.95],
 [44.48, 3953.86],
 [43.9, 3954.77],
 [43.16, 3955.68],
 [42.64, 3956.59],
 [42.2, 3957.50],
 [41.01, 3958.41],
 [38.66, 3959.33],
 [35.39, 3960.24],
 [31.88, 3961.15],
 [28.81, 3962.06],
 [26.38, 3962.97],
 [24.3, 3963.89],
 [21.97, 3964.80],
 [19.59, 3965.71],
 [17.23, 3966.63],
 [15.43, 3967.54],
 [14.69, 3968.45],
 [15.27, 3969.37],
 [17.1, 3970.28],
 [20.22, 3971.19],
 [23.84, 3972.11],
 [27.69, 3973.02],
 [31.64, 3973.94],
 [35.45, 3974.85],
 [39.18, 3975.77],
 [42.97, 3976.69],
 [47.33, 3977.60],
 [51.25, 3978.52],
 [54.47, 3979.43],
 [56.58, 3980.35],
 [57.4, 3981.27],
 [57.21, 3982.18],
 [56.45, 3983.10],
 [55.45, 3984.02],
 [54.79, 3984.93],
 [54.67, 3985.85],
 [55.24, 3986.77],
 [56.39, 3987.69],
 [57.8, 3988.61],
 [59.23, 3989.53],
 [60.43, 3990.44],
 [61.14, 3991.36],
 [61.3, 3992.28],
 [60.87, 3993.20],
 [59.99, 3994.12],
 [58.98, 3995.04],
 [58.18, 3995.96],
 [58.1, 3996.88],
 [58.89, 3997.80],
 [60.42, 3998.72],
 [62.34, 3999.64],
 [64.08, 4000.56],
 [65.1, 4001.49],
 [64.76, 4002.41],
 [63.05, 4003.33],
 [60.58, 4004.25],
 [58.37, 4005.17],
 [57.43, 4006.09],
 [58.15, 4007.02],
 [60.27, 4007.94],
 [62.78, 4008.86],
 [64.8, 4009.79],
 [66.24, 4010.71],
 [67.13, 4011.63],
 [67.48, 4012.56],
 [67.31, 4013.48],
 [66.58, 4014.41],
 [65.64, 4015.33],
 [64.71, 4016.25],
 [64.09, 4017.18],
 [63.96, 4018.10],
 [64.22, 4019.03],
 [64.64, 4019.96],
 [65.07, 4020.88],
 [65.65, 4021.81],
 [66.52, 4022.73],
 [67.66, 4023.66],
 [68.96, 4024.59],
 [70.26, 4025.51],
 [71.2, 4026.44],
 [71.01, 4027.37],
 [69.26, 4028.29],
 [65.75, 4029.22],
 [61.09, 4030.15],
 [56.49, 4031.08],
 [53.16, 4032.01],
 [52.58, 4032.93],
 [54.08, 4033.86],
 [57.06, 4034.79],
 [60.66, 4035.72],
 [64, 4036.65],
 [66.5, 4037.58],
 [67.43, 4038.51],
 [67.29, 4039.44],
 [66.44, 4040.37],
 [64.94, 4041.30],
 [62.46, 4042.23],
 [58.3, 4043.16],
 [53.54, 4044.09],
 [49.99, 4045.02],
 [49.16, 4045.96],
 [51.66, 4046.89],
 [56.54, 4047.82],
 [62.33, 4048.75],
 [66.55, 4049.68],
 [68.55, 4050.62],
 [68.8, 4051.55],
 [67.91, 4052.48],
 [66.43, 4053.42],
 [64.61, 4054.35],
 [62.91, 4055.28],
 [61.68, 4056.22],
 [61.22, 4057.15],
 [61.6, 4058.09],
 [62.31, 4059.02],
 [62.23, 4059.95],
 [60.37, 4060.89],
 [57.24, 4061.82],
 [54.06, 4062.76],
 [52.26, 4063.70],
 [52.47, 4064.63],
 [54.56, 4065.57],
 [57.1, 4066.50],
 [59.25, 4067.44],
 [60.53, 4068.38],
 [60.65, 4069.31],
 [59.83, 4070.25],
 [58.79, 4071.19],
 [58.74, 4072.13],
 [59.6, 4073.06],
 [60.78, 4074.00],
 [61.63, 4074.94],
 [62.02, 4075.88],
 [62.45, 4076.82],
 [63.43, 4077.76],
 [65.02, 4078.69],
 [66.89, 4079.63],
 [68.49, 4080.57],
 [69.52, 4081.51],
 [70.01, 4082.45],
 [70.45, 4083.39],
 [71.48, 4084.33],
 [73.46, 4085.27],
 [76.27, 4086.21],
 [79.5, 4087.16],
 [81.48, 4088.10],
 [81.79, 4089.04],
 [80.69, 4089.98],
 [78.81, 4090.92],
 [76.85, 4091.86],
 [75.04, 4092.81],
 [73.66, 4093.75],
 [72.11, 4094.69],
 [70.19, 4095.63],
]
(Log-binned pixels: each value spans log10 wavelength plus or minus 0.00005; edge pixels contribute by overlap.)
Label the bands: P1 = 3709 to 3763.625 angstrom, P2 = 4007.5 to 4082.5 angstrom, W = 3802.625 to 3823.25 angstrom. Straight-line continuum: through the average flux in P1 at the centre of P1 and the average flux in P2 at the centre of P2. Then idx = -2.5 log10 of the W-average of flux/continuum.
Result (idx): 0.10 mag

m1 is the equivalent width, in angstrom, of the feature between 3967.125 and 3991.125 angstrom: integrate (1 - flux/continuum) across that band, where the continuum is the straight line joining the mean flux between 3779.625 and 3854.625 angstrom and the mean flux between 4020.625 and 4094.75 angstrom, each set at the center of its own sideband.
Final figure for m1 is 5.3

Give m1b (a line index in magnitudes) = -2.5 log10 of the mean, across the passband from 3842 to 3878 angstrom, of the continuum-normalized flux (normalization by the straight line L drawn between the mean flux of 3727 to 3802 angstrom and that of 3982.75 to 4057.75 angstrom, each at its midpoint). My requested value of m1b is 0.337 mag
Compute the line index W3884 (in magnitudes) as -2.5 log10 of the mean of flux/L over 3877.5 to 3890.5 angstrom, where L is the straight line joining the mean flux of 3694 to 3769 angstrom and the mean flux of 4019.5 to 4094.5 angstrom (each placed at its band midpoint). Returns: 0.481 mag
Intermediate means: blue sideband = 39.3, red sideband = 64.2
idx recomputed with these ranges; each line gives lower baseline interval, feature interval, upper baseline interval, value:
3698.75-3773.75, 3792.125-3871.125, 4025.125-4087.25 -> 0.32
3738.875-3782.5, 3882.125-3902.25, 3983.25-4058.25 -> 0.32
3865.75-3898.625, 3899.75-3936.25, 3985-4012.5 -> 0.23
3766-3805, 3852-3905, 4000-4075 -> 0.44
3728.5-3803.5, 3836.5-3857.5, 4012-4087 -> 0.39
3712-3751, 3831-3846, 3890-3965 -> 0.39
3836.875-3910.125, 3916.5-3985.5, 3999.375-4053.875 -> 0.47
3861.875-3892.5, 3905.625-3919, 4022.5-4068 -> -0.17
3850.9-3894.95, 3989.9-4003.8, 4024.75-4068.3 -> -0.15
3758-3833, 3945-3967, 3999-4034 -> 0.50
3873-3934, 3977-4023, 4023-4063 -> -0.12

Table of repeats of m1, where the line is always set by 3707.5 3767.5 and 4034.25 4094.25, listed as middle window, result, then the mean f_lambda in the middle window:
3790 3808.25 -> -1.46 angstrom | 44.9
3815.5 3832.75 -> 8.36 angstrom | 22.5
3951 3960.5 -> 2.21 angstrom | 42.1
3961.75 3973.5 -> 7.36 angstrom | 20.9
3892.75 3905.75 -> 2.18 angstrom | 41.7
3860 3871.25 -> 2.55 angstrom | 36.6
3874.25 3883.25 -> 2.58 angstrom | 34.5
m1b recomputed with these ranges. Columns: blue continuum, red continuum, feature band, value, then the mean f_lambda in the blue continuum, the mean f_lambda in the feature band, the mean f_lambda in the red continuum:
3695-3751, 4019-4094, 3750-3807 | -0.06 mag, 39.3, 45.8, 64.1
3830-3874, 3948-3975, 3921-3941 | 0.42 mag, 31.4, 21.6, 31.8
